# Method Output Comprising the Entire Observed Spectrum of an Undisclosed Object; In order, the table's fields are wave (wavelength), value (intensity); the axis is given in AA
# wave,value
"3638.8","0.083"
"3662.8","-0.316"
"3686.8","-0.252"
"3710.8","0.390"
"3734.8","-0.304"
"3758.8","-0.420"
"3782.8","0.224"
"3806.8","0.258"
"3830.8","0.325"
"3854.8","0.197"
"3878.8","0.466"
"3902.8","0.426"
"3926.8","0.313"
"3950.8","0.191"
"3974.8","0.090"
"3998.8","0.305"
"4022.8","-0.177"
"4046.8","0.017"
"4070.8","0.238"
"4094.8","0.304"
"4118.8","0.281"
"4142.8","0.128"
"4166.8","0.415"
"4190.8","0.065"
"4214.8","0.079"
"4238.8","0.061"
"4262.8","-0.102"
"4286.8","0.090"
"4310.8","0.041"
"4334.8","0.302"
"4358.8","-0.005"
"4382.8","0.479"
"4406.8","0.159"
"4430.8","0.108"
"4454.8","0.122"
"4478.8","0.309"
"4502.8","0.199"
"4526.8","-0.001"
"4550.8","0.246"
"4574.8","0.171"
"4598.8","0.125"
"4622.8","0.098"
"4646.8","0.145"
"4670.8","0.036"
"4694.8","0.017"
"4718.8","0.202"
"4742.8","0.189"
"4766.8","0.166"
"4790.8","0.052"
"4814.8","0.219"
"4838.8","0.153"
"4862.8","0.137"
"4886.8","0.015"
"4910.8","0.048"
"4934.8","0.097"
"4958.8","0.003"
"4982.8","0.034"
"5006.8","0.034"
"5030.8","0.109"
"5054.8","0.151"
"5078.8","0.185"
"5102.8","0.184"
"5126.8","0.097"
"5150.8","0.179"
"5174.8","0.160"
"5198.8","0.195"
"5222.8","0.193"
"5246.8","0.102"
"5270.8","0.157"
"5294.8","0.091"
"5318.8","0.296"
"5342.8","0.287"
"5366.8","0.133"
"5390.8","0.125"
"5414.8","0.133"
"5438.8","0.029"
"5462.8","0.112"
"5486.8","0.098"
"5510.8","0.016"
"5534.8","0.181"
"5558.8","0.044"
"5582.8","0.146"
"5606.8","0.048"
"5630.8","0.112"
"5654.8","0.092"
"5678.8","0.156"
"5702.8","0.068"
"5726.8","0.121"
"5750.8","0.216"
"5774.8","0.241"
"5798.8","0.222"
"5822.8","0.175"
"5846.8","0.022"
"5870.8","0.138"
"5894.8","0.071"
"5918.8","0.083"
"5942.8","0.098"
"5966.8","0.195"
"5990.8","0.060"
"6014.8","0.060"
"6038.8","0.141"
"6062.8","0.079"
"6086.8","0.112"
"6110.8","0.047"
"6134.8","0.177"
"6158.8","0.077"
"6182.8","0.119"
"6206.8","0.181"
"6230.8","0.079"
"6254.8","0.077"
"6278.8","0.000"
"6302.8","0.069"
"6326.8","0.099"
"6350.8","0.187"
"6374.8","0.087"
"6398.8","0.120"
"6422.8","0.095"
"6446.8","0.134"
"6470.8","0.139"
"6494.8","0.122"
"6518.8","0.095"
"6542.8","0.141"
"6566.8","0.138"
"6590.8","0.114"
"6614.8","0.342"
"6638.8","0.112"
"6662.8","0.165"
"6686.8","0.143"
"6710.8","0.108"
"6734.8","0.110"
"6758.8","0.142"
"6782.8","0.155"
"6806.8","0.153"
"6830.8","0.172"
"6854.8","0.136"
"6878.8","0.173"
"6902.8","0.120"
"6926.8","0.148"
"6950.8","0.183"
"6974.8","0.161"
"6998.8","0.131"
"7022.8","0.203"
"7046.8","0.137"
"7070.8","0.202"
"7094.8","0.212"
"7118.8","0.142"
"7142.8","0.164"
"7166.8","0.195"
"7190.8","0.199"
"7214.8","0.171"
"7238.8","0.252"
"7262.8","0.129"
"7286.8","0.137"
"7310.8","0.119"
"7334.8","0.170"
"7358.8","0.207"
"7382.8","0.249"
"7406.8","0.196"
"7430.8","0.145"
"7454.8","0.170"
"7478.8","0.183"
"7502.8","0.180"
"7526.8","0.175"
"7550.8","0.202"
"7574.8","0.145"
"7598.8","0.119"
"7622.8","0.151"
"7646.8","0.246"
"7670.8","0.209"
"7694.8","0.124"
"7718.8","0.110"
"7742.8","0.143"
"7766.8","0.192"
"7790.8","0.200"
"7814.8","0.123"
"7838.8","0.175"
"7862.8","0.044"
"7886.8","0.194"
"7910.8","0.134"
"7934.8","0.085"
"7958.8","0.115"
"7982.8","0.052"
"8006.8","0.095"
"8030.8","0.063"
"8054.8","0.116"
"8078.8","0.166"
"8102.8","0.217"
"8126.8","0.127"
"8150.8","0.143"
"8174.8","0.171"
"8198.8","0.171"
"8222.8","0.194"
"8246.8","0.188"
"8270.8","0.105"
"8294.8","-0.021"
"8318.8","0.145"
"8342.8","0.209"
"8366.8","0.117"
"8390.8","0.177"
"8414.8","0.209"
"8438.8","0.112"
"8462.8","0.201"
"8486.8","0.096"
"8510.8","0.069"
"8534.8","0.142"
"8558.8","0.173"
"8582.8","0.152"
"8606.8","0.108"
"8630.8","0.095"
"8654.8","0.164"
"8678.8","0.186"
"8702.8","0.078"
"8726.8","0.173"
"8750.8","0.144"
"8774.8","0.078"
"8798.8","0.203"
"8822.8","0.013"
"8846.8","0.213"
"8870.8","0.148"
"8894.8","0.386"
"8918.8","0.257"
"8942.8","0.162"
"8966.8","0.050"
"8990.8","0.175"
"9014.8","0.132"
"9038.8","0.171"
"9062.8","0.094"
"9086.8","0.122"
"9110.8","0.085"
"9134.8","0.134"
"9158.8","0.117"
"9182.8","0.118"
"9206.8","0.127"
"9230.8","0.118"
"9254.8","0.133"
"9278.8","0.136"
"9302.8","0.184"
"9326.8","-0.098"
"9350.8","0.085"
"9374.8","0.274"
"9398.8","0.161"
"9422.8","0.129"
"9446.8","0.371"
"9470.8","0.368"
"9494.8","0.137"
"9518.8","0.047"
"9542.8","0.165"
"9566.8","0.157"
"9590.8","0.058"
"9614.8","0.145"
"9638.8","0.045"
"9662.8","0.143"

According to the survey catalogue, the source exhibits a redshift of 0.78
